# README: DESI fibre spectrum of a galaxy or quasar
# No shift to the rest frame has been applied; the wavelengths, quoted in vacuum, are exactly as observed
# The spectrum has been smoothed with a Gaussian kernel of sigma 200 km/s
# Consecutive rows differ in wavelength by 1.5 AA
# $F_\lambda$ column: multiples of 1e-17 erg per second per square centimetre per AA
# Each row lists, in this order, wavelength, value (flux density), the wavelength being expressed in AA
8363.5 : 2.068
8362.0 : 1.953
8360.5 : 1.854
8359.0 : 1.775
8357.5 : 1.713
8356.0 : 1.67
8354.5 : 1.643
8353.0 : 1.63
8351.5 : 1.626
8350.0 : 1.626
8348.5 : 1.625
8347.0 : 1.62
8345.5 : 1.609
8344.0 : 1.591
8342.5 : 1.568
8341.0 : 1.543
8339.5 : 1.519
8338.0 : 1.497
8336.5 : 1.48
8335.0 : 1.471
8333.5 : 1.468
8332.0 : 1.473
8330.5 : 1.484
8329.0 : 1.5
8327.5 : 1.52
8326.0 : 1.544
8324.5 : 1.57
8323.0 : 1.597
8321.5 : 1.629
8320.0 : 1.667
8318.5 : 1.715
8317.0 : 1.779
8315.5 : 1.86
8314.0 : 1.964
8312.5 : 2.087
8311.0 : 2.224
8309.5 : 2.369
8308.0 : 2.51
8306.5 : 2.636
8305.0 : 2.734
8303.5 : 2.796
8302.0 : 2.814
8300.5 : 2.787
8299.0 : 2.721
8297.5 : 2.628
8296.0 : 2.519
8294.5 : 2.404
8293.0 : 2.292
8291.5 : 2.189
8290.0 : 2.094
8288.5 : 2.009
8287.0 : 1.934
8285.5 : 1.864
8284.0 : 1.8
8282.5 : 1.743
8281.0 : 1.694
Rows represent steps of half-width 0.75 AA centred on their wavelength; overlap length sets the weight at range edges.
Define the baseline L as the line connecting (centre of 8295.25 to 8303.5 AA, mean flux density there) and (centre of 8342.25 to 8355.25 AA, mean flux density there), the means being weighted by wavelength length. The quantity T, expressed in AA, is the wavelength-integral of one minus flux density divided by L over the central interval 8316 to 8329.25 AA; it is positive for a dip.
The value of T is 3.4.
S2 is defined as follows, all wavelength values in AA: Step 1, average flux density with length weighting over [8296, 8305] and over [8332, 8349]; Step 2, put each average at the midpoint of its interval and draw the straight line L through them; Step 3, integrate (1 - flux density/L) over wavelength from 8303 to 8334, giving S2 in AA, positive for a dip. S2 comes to 4.3 AA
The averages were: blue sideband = 2.73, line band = 1.91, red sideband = 1.54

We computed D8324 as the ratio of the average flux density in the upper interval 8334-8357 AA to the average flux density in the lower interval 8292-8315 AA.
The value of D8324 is 0.64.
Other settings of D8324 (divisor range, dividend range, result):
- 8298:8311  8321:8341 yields 0.57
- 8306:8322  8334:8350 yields 0.76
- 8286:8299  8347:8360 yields 0.73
